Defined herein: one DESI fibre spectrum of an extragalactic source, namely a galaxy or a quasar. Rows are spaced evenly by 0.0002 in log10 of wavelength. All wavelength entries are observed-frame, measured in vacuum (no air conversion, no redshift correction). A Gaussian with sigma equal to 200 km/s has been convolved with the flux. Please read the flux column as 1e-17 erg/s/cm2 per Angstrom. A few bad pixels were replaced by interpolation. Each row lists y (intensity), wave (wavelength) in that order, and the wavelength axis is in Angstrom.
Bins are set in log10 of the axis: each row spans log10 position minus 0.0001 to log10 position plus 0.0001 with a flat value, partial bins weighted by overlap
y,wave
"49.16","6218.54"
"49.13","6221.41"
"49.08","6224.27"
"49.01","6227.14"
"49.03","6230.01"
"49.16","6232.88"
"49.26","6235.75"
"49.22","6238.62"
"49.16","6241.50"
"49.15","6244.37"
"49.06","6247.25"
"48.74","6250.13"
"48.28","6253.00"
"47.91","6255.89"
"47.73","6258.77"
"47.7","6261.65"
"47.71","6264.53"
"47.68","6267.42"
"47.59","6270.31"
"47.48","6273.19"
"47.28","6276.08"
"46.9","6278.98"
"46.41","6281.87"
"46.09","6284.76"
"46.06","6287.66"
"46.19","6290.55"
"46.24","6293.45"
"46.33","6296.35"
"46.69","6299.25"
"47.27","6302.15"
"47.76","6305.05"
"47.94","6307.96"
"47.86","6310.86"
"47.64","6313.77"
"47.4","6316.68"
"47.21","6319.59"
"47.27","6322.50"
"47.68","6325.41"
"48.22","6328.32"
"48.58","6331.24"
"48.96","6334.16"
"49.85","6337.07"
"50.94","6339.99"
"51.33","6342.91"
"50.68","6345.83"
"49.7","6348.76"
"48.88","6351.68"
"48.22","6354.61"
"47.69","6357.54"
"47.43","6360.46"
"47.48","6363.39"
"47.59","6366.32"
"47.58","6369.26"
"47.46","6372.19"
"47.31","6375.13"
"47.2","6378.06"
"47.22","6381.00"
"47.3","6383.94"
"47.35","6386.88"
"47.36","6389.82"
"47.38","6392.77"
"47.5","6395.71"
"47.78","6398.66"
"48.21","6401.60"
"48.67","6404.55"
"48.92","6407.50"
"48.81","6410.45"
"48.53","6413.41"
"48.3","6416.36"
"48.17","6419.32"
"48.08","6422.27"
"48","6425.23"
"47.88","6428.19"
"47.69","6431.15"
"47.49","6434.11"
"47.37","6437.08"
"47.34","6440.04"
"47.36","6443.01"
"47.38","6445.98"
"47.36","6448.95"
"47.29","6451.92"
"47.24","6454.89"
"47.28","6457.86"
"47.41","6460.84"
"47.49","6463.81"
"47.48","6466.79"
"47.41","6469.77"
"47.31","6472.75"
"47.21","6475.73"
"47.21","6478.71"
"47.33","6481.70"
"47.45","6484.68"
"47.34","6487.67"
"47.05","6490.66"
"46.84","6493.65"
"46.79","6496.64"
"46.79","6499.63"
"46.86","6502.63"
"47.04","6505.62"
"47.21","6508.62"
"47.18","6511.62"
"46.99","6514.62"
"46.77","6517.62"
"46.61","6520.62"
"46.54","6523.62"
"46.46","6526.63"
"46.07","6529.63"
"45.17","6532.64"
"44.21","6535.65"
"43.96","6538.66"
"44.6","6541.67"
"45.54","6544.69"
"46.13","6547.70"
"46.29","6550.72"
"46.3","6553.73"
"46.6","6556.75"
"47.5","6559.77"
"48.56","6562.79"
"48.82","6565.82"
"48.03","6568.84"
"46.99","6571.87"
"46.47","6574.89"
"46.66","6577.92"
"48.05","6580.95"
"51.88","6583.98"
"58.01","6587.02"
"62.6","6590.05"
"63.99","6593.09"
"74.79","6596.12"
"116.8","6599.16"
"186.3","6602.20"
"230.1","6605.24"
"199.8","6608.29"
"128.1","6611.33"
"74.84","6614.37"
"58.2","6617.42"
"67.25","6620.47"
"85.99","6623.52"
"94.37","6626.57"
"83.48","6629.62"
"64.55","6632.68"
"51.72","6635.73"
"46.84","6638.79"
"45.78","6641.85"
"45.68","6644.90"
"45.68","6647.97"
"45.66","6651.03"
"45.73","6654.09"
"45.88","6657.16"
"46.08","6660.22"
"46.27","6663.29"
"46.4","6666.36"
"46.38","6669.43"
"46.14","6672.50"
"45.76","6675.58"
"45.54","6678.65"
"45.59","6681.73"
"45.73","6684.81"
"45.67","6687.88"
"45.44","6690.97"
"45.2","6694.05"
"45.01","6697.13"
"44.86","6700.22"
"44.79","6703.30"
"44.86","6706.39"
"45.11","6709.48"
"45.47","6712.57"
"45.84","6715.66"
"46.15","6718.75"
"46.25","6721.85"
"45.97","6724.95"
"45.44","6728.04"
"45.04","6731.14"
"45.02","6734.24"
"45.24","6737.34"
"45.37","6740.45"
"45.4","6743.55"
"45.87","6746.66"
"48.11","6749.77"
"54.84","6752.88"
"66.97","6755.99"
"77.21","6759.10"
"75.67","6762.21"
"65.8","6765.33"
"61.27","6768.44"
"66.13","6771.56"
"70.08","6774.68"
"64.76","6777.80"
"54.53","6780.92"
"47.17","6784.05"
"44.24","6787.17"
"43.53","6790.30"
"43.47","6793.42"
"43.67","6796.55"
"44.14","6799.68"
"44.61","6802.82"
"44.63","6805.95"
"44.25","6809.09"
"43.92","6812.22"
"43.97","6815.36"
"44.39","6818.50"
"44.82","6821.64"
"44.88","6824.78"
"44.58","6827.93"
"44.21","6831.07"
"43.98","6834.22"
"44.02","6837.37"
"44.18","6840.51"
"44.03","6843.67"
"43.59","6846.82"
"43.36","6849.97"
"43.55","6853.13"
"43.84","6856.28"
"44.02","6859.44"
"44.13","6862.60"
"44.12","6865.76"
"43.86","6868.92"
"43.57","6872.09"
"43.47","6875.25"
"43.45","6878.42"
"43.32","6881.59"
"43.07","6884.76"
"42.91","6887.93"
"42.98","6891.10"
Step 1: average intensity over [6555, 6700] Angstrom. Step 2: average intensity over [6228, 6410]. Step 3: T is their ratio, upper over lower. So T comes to 1.37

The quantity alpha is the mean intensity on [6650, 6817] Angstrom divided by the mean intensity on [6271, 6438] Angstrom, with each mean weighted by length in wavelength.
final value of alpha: 1.0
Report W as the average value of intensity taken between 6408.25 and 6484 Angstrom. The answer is 47.6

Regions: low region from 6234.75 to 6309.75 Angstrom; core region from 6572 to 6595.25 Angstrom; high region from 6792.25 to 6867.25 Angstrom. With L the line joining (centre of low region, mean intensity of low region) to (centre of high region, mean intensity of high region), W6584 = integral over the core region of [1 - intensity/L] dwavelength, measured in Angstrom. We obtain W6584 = -4.3 Angstrom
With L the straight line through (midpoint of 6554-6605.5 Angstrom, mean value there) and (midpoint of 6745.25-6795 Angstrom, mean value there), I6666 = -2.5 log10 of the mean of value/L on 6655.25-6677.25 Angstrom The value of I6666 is 0.37 mag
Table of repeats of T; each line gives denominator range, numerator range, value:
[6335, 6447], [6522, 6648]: 1.42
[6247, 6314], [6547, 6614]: 1.68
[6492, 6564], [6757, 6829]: 1.13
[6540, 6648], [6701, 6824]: 0.69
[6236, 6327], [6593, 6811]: 1.28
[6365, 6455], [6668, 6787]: 1.07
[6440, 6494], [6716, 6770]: 1.12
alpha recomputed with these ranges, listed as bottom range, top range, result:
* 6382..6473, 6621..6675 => 1.15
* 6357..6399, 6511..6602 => 1.13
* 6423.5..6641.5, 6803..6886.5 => 0.74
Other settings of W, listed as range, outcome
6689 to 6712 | 45.1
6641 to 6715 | 45.6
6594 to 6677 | 78.1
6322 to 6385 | 48.4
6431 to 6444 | 47.4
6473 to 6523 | 47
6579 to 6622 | 101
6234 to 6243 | 49.2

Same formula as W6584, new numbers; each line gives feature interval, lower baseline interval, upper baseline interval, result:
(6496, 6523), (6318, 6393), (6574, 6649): 8.8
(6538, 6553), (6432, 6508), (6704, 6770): 0.9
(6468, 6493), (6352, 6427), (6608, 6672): 3.1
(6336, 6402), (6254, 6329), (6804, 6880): -2.0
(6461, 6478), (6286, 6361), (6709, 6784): 0.9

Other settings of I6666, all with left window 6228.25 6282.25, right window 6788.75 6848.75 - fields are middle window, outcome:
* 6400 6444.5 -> -0.02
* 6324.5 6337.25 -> -0.02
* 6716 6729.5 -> -0.03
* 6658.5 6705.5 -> -0.01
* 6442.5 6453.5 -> -0.01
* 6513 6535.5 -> 0.00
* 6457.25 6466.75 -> -0.02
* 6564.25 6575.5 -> -0.04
